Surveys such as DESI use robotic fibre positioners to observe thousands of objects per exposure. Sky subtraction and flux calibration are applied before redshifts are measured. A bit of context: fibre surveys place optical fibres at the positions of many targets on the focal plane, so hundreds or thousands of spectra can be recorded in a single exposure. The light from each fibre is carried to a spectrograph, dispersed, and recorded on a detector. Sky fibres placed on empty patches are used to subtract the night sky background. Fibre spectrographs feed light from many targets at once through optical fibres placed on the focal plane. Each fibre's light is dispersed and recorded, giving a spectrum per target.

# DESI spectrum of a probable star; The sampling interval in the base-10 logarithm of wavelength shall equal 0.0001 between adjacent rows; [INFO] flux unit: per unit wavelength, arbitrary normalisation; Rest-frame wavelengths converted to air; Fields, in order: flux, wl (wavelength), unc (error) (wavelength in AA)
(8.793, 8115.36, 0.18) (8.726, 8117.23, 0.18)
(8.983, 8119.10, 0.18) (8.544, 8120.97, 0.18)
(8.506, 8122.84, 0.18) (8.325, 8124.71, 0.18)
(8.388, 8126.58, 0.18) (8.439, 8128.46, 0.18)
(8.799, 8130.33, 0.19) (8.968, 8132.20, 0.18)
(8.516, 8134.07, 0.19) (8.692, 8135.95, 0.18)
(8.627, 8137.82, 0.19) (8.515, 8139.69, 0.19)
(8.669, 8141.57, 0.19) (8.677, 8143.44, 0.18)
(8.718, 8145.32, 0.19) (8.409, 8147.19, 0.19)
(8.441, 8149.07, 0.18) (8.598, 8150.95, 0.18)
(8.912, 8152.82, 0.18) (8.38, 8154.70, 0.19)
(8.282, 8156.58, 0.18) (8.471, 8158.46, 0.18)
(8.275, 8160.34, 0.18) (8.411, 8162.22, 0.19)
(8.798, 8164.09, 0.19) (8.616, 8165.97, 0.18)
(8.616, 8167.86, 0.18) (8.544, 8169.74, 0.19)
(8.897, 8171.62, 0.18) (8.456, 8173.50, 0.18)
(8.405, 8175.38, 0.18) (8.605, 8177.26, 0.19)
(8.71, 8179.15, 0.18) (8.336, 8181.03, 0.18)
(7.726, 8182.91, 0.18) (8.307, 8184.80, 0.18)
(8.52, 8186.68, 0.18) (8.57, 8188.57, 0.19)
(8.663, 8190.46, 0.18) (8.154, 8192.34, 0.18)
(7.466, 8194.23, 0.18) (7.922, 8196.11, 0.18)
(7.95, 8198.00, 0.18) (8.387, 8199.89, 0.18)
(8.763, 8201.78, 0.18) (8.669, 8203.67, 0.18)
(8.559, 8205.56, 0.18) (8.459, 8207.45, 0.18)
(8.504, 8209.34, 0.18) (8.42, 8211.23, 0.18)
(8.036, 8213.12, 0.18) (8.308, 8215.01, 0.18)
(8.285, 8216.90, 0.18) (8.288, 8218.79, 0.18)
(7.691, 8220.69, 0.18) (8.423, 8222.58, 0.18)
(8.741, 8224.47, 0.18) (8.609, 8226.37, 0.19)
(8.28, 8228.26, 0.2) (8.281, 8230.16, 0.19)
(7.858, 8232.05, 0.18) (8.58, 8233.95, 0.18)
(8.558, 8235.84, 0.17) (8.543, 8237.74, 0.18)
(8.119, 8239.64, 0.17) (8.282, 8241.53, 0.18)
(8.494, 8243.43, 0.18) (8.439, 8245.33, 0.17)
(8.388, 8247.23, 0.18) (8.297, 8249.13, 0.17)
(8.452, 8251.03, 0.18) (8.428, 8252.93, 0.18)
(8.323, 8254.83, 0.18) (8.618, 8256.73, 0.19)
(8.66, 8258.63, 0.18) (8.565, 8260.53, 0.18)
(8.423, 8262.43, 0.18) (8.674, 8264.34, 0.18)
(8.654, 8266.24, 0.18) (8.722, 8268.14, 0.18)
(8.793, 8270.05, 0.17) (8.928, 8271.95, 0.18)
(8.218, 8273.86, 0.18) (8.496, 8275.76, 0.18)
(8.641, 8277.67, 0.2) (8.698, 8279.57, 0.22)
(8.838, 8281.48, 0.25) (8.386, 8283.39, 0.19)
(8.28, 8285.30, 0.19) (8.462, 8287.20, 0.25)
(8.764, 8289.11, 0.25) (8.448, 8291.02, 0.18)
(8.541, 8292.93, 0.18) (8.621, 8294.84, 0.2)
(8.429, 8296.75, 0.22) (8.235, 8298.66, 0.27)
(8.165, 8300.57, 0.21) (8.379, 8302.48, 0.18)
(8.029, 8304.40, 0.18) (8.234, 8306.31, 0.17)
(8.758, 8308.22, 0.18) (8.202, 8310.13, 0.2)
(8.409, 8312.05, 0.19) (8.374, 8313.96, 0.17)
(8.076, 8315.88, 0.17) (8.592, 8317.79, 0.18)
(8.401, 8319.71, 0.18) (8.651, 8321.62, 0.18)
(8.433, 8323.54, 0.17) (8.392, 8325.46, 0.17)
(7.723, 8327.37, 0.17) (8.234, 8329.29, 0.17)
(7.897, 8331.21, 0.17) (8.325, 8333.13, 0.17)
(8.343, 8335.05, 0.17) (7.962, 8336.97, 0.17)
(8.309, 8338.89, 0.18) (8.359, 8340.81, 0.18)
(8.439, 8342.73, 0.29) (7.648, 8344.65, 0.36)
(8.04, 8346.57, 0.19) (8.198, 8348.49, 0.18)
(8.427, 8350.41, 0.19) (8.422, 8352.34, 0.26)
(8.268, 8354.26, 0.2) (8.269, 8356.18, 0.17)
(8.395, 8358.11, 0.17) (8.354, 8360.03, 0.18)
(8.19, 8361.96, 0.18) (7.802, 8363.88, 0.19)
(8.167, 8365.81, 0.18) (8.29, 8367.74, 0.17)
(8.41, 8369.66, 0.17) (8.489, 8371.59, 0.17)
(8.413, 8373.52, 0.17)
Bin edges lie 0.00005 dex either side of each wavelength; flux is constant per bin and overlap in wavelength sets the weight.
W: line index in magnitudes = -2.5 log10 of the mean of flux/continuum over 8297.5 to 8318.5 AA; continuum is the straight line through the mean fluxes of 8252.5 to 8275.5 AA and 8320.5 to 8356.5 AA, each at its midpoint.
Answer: 0.008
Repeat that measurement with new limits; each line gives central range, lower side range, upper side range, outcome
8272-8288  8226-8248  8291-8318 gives -0.02 mag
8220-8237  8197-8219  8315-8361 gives 0.00 mag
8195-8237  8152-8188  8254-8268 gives 0.02 mag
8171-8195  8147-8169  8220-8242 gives 0.01 mag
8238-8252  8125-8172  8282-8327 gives 0.01 mag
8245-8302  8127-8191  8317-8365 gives -0.02 mag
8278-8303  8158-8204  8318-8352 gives -0.03 mag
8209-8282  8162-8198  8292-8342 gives -0.01 mag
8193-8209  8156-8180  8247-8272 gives 0.04 mag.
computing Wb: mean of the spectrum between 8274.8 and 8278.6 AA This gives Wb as 8.57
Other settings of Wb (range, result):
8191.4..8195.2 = 7.82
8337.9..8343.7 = 8.37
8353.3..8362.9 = 8.3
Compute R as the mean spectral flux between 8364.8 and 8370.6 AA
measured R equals 8.28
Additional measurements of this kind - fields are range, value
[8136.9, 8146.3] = 8.64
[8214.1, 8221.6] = 8.14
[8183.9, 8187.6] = 8.43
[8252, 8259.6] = 8.51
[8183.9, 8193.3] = 8.44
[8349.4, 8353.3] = 8.42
